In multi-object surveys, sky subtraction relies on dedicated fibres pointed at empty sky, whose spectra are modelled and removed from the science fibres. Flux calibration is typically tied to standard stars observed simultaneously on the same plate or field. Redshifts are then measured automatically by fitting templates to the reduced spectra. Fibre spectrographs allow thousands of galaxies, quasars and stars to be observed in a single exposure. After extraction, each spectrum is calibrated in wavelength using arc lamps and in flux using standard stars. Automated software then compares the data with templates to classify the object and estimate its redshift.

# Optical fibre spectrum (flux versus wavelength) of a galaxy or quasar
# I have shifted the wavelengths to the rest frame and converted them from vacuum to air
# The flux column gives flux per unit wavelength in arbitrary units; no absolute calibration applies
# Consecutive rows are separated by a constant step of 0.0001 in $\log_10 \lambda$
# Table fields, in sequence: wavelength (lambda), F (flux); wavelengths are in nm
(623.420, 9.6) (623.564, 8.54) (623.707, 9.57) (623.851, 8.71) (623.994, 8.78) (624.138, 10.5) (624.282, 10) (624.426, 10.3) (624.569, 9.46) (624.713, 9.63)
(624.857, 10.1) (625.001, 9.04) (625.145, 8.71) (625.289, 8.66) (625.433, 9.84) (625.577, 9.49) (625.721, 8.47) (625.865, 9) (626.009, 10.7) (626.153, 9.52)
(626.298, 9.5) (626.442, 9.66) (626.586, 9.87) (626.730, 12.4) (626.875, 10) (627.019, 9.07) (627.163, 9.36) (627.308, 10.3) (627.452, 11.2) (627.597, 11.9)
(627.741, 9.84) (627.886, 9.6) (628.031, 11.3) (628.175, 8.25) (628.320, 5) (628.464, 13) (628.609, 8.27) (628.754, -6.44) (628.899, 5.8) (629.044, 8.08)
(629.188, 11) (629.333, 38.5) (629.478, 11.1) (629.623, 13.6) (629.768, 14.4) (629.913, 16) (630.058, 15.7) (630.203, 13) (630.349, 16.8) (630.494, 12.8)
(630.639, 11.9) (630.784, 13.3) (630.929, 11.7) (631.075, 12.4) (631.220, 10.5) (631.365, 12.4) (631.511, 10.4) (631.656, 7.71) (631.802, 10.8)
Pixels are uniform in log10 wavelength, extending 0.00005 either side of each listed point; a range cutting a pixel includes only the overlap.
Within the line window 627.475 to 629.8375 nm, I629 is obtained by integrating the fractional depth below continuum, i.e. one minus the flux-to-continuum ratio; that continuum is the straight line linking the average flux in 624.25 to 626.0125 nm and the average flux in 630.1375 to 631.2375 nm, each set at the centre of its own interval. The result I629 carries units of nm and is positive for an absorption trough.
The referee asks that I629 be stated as 0.18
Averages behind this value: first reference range 9.44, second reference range 12.9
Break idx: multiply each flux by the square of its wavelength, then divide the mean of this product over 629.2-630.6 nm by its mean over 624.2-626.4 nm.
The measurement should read 1.8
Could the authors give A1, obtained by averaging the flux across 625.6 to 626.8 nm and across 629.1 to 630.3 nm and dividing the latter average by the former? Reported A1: 1.7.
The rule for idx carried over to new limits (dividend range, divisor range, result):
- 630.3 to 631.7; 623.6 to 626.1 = 1.29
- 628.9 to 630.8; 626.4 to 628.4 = 1.51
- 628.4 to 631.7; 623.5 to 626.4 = 1.33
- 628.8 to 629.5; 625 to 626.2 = 1.57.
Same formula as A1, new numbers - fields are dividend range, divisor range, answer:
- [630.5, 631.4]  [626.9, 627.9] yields 1.18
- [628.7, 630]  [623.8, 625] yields 1.32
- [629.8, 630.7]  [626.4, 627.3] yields 1.43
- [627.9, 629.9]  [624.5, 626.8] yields 1.15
